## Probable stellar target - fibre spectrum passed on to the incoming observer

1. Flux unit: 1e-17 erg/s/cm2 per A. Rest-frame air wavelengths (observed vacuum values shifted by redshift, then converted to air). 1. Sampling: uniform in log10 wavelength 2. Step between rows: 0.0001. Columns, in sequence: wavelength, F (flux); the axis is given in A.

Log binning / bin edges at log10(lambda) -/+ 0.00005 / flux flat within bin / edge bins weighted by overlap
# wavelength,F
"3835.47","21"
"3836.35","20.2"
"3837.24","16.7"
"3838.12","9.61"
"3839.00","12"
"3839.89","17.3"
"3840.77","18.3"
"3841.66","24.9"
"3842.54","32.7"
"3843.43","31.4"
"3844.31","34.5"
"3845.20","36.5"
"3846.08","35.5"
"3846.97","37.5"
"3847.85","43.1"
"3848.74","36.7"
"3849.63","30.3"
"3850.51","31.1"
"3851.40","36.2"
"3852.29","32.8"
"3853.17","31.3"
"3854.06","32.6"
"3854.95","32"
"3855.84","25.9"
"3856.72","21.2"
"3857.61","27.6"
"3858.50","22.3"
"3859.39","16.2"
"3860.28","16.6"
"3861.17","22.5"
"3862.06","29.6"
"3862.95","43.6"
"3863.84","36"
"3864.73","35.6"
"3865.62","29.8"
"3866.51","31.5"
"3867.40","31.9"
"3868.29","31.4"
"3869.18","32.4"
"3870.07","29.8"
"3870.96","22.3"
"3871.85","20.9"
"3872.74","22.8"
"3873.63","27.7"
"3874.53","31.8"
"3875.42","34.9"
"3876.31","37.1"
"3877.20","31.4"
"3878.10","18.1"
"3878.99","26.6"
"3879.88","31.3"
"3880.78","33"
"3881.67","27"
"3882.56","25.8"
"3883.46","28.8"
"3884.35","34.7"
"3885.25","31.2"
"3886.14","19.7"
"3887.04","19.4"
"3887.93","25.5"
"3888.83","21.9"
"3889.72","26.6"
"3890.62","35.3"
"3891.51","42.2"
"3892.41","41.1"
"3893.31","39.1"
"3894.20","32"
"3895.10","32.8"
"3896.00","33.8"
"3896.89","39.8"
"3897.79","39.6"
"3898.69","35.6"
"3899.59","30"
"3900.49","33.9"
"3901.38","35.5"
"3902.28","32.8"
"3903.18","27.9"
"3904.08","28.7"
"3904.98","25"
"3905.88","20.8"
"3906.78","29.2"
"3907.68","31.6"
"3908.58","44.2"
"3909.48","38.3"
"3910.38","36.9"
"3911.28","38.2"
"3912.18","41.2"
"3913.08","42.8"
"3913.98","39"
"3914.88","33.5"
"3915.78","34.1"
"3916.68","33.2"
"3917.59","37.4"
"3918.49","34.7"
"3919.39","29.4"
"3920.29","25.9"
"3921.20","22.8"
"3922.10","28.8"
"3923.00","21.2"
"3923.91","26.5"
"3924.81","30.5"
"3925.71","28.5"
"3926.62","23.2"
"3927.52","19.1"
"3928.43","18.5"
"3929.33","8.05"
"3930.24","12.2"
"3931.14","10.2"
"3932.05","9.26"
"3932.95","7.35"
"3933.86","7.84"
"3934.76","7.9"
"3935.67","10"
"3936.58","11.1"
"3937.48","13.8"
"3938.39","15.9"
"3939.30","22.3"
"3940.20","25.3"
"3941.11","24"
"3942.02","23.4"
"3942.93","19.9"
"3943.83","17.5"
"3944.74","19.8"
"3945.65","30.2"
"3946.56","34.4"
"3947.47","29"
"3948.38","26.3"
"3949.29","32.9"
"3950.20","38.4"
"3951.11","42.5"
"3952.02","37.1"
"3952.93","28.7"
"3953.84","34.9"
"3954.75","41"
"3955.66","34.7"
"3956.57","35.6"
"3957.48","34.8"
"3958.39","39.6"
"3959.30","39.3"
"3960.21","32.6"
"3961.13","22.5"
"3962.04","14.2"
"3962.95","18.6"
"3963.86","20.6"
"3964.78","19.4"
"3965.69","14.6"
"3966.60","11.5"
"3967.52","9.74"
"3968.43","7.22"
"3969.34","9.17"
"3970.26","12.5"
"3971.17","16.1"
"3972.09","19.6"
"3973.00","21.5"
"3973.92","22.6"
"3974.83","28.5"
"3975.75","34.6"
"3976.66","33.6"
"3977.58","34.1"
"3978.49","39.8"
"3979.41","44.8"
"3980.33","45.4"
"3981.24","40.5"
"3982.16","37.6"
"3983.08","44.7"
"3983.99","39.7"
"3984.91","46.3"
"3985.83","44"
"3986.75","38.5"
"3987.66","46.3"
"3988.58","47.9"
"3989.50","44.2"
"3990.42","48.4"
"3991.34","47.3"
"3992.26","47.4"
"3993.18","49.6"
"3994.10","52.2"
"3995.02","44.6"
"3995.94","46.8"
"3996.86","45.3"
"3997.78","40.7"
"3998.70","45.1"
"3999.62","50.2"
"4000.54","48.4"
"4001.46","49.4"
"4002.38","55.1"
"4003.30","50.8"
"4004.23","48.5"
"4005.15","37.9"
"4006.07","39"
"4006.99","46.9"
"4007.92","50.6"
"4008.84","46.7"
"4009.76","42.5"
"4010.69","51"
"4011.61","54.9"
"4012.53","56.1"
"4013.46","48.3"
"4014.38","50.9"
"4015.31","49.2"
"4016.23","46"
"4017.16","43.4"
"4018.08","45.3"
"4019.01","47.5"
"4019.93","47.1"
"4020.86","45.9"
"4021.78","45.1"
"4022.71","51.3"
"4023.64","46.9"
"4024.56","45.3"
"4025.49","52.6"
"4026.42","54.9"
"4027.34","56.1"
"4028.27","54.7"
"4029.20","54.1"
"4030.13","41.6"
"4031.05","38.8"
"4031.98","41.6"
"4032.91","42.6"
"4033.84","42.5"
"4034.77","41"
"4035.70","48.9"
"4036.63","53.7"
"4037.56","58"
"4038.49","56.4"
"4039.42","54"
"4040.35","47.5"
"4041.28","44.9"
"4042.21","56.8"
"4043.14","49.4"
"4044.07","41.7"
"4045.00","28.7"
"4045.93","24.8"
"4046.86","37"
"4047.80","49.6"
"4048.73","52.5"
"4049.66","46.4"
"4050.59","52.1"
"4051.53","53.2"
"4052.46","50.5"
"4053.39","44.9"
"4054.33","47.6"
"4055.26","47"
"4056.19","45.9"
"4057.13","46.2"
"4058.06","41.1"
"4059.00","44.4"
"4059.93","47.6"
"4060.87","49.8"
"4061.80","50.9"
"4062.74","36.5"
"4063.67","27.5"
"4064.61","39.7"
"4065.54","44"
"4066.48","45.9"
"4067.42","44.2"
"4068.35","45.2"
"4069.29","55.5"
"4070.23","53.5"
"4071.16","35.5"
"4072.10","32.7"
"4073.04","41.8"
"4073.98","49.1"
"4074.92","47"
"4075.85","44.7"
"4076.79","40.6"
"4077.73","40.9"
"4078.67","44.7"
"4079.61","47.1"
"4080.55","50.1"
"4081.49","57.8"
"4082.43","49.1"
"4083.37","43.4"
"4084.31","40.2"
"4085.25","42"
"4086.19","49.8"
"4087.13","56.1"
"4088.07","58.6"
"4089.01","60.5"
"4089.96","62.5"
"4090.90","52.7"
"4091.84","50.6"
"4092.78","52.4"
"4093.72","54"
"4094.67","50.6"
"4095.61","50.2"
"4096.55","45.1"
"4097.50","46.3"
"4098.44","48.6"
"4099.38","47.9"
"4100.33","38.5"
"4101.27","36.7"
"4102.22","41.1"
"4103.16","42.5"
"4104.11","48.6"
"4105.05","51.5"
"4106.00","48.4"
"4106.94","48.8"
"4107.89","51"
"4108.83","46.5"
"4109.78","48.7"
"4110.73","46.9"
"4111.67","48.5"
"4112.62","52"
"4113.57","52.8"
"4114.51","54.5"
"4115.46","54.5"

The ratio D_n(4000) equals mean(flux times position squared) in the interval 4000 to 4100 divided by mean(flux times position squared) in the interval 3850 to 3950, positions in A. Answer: 1.84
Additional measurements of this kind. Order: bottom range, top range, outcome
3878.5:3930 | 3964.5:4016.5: 1.35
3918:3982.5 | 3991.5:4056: 2.00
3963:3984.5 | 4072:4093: 1.95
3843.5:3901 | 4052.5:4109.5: 1.69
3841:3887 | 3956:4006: 1.27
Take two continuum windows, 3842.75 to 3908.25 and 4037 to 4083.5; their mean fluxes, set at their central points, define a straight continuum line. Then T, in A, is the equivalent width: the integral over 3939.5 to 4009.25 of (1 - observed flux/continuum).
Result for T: 7.6 A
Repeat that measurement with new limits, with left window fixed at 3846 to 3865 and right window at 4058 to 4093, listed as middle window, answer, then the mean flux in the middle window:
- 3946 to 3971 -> 7.5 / 26.6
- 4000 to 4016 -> -2.6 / 48.6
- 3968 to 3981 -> 4.2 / 26.7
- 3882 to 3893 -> 1.2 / 29.4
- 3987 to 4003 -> -2.6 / 47.5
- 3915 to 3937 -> 9.0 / 20.9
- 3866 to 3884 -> 1.8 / 28.9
